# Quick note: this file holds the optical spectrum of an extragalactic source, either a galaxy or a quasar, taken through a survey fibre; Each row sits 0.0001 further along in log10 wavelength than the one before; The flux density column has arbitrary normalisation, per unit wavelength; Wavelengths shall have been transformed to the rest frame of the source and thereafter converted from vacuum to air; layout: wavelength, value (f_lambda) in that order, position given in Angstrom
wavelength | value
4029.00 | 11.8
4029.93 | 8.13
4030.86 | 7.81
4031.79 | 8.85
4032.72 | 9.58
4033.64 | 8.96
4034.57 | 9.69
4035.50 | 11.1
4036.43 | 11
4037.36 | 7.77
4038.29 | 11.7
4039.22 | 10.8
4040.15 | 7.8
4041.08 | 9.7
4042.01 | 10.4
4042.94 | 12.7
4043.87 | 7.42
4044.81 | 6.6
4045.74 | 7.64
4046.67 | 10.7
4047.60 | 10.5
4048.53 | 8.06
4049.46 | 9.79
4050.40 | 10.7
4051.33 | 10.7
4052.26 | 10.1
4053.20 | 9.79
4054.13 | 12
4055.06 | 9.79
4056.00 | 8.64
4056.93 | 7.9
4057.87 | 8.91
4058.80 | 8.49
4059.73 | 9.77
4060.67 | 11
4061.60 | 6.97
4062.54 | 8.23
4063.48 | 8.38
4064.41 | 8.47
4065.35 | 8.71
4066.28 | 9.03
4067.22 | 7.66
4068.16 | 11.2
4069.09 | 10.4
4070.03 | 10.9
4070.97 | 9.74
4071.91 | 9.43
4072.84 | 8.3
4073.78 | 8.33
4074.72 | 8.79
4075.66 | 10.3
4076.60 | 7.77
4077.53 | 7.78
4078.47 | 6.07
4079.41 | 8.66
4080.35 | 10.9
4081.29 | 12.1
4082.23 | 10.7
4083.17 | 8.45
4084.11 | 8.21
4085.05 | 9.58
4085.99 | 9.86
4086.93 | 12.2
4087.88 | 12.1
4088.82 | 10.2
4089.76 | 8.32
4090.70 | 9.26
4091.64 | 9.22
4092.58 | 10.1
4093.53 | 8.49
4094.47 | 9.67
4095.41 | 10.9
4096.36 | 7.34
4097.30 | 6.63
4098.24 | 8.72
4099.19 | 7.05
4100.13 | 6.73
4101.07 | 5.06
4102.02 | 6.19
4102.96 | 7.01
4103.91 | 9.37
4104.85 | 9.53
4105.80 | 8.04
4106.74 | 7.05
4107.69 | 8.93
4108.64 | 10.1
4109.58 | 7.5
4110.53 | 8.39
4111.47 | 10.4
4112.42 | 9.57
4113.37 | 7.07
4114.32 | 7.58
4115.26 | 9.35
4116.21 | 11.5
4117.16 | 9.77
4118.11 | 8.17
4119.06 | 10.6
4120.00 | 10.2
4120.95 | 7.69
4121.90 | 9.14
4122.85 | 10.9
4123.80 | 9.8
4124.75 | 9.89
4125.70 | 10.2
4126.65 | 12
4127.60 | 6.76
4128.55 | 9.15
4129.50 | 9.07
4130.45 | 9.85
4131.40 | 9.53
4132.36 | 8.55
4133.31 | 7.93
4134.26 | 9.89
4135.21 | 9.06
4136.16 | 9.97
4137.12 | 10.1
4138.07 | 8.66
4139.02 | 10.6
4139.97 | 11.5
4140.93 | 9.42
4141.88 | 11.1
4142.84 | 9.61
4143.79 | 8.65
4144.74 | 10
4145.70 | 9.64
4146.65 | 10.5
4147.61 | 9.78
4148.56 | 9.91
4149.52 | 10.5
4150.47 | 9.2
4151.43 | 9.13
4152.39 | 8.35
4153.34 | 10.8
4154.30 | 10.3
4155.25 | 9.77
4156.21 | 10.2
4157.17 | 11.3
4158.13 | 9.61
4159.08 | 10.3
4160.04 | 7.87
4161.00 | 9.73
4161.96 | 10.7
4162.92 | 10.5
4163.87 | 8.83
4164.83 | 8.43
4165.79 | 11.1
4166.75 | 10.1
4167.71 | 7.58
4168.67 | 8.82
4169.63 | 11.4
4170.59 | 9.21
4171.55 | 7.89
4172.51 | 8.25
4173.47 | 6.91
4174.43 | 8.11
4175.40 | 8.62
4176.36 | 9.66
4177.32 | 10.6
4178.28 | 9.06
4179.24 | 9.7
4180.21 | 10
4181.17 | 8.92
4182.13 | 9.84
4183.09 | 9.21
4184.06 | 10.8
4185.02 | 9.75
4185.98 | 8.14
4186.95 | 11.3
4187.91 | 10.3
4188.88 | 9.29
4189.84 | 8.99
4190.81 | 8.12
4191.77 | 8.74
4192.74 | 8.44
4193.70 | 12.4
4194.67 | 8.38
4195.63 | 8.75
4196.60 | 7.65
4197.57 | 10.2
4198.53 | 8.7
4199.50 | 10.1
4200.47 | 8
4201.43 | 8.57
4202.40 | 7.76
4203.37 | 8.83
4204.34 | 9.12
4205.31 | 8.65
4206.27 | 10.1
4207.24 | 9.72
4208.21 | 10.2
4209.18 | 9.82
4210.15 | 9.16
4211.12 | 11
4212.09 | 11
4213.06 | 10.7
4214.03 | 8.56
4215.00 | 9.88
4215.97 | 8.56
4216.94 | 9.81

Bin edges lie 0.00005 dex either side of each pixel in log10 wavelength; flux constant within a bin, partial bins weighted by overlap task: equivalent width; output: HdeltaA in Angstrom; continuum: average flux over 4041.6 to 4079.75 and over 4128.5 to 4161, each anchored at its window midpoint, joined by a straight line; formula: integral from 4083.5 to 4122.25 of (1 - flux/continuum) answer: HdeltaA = 2.5 Angstrom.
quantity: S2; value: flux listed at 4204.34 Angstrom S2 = 9.12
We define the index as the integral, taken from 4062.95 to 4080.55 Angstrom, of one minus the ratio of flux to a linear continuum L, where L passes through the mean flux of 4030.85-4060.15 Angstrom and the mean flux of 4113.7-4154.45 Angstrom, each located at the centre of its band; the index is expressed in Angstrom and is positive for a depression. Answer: 1.2 Angstrom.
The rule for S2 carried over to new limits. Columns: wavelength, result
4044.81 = 6.6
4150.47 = 9.2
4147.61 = 9.78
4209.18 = 9.82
